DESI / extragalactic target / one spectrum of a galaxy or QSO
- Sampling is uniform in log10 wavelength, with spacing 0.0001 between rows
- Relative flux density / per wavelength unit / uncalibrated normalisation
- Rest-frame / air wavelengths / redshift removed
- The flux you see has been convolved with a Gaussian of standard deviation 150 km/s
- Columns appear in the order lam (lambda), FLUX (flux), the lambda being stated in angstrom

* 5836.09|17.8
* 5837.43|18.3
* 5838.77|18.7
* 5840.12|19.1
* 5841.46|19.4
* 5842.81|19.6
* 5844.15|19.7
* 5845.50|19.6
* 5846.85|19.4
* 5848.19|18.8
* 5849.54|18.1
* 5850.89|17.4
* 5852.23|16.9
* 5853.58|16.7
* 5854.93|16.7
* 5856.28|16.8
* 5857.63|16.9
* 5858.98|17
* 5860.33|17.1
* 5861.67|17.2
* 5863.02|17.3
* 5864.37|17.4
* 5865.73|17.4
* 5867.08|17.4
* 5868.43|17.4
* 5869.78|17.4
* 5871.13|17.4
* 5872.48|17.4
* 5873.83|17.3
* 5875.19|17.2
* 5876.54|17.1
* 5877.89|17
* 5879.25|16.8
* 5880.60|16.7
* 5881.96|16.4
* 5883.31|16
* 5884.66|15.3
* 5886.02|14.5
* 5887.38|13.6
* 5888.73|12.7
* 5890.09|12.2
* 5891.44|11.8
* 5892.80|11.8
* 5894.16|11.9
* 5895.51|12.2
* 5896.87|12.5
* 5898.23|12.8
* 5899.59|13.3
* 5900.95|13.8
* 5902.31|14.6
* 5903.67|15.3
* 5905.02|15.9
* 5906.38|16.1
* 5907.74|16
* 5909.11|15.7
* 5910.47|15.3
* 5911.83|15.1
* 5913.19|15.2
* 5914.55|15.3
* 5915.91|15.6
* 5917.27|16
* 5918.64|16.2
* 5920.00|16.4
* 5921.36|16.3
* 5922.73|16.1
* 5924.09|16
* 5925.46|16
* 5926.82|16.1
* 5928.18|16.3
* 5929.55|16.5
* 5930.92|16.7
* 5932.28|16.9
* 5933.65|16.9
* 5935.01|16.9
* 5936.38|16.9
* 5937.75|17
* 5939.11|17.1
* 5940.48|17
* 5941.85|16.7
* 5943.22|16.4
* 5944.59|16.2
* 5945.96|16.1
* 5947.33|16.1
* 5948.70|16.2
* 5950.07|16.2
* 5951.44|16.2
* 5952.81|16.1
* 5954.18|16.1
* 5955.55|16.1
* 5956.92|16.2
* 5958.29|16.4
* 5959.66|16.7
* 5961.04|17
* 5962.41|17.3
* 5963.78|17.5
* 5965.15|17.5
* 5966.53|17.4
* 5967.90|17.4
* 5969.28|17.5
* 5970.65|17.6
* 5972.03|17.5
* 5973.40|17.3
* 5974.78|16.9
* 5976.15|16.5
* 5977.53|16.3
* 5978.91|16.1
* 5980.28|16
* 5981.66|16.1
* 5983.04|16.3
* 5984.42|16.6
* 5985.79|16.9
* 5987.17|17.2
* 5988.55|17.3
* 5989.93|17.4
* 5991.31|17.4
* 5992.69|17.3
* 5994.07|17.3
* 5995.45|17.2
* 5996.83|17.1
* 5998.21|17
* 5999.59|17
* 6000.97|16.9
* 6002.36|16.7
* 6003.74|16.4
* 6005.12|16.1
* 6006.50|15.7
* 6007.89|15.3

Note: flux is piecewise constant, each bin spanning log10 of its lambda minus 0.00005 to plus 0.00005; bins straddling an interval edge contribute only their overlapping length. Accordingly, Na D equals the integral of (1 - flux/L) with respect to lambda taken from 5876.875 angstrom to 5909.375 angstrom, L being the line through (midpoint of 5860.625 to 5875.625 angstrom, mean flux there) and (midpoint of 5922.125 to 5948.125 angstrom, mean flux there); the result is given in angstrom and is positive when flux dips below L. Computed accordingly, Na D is 5.07 angstrom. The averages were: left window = 17.3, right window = 16.5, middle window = 14.4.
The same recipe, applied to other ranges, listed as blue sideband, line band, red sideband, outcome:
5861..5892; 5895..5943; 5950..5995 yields 2.2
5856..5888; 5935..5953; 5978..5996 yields 0.3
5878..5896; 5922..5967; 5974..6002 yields -2.6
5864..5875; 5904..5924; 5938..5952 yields 1.2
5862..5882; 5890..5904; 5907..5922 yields 2.9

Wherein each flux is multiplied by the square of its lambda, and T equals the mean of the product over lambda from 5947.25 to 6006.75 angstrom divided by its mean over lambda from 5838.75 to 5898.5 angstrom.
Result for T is 1.1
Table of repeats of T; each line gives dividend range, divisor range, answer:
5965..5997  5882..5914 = 1.24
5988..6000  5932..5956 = 1.06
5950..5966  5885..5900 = 1.34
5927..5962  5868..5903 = 1.13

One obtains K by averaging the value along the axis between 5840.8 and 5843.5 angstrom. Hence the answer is 19.5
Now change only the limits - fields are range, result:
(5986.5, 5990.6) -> 17.3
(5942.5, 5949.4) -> 16.2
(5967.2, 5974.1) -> 17.5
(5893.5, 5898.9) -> 12.4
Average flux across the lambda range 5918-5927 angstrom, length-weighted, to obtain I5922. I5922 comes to 16.2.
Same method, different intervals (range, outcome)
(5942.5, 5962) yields 16.3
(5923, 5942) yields 16.6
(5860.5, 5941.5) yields 15.7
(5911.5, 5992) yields 16.6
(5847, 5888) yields 16.9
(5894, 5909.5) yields 14.2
